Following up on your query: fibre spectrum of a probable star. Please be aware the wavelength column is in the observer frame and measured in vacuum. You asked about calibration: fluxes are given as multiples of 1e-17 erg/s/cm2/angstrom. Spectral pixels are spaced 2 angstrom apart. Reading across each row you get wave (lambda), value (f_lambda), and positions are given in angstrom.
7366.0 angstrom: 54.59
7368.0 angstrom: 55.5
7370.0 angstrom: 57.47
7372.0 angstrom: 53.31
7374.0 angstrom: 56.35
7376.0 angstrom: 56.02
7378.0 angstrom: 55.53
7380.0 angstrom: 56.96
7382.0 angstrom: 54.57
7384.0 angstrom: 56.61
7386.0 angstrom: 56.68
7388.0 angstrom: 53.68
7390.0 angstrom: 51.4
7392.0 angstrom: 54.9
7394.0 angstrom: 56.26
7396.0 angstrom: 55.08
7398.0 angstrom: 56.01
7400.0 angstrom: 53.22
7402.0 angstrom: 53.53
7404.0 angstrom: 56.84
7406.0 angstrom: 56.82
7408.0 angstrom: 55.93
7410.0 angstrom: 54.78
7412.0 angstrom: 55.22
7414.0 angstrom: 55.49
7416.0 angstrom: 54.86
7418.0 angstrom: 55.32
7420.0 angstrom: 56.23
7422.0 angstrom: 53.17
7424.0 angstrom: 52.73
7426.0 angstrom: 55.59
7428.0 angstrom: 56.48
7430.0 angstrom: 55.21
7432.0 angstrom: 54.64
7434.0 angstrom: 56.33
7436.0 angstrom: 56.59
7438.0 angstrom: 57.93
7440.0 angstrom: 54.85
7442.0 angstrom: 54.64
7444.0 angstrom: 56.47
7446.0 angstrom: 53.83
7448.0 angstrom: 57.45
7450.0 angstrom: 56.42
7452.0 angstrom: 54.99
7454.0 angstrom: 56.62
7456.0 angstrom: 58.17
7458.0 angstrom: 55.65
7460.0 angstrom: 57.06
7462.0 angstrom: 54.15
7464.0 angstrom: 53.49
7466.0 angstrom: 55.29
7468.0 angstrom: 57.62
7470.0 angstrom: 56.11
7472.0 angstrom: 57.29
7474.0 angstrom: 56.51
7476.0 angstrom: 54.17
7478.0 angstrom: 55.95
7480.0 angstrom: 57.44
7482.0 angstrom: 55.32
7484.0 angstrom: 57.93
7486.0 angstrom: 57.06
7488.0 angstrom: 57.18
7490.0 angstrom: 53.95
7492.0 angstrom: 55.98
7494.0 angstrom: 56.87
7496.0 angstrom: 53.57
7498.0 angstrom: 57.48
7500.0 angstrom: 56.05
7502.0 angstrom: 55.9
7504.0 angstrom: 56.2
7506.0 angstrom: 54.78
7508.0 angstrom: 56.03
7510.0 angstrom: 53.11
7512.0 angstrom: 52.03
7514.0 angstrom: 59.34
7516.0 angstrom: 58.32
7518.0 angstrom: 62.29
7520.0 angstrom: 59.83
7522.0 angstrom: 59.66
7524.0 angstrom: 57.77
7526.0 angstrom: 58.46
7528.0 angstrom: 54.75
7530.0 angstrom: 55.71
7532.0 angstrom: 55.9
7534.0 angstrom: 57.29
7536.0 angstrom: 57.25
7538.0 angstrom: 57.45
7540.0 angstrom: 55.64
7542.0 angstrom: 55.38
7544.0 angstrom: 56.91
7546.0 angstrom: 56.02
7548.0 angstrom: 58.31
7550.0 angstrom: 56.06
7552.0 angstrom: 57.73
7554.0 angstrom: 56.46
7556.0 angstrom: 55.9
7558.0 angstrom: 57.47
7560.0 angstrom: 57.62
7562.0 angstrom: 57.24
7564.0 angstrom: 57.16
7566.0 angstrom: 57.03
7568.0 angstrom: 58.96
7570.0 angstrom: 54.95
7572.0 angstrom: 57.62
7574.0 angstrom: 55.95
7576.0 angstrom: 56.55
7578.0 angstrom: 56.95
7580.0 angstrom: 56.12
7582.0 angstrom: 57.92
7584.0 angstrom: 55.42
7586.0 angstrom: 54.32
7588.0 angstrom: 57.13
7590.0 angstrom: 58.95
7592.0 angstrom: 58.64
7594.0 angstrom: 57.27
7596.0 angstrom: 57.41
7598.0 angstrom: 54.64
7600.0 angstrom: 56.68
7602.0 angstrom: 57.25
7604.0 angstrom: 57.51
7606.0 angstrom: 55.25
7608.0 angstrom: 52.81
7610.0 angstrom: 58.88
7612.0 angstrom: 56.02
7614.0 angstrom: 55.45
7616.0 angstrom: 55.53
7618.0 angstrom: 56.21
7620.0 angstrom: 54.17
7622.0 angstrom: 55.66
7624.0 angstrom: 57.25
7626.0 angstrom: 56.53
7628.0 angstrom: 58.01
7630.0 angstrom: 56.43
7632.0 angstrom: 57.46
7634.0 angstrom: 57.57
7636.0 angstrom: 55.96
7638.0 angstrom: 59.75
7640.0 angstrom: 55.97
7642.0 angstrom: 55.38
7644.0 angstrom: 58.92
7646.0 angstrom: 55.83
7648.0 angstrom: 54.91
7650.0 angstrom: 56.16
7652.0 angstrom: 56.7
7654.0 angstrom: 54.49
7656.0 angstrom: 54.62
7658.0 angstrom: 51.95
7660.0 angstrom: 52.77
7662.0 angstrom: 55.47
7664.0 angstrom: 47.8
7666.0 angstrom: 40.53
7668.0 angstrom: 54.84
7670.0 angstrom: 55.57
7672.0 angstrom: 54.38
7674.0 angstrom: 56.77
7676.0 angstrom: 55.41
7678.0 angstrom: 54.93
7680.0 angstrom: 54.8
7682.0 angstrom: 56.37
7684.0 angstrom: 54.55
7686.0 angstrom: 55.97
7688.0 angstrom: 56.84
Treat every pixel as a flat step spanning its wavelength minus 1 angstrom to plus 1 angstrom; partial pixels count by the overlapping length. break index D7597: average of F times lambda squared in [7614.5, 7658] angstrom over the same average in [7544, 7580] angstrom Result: 1.01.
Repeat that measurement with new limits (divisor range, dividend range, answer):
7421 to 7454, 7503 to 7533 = 1.05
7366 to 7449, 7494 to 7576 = 1.06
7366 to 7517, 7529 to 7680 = 1.05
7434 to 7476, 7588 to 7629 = 1.05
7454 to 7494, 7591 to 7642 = 1.05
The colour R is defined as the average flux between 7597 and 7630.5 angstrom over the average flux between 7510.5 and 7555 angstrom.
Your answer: 1.0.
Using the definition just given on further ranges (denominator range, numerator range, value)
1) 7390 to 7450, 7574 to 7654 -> 1.02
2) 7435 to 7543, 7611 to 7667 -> 0.98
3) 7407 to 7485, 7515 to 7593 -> 1.03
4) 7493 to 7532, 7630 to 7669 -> 0.96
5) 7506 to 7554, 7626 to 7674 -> 0.96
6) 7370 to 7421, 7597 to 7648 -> 1.02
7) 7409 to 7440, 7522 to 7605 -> 1.03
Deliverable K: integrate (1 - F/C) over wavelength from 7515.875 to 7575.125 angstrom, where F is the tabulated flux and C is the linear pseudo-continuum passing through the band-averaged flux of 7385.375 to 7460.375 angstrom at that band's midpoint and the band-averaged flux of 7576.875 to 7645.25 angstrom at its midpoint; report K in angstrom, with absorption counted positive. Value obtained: -1.1 angstrom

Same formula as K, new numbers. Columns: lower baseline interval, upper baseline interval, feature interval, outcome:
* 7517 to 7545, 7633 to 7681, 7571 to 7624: -0.4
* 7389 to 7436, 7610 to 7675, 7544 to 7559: -0.5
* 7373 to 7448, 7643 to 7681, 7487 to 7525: -1.2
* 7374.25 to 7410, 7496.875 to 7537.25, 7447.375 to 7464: 0.0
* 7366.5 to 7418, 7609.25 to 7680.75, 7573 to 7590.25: -0.4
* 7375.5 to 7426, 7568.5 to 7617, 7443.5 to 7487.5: -0.4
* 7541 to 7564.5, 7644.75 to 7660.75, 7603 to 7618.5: -0.1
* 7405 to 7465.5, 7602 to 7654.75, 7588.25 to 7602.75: -0.3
